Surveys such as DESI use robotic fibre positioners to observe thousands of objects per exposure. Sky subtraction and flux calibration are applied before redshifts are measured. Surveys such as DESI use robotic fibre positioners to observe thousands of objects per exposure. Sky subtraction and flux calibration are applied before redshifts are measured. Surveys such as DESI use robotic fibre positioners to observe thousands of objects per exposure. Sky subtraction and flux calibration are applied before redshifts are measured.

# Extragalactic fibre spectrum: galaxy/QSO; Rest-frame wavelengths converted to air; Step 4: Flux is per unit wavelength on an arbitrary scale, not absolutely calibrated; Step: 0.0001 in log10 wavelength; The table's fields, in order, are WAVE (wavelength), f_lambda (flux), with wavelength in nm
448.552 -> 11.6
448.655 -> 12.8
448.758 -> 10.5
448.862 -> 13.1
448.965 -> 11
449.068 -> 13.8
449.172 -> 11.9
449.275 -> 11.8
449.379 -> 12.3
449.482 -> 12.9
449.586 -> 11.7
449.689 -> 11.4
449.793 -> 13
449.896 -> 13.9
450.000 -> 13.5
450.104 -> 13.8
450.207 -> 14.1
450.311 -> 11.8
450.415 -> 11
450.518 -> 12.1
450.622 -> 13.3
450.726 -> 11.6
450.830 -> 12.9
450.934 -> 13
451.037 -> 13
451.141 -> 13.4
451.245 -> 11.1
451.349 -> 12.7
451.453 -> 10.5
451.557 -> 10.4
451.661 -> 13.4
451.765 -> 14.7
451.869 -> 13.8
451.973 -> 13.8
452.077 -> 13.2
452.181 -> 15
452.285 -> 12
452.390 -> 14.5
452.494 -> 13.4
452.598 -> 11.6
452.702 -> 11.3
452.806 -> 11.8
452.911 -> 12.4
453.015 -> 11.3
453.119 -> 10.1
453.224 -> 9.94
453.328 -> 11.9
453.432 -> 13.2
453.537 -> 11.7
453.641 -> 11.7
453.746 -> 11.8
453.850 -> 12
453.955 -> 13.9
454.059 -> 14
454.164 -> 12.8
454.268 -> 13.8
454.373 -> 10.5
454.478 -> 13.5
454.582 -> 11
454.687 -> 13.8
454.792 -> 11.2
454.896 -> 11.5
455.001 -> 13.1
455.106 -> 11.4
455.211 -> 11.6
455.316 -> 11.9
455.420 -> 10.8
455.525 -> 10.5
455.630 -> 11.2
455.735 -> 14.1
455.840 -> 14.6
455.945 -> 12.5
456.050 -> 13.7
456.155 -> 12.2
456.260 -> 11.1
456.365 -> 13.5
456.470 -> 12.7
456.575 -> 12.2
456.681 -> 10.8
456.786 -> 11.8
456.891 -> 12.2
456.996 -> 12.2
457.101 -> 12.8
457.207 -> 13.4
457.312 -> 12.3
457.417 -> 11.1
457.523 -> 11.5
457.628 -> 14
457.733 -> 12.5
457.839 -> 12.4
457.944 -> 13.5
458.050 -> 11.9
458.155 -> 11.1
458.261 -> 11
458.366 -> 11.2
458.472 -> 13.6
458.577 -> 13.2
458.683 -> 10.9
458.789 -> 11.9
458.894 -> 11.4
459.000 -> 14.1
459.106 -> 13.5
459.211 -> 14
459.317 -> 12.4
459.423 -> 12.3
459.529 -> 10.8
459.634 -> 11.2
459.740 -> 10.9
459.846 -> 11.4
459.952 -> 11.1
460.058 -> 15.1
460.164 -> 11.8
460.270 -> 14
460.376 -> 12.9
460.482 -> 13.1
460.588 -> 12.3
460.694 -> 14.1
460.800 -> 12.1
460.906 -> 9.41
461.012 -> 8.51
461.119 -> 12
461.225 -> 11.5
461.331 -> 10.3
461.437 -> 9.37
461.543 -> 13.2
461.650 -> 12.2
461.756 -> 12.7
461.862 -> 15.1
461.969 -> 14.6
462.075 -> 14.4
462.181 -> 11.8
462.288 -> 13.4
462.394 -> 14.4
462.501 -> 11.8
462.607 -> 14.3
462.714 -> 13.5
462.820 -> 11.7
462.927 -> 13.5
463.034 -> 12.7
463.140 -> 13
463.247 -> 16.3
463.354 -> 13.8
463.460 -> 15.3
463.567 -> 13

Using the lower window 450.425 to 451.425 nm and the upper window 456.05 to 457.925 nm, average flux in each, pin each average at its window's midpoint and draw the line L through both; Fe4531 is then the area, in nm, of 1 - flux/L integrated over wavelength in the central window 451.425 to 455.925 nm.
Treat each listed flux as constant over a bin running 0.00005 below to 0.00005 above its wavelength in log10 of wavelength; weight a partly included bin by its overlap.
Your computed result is 0.019 nm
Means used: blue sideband 12.5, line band 12.4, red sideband 12.3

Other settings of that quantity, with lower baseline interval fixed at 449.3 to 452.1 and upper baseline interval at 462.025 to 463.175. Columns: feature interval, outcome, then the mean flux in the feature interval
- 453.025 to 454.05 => 0.072 nm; 11.9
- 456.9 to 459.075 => 0.108 nm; 12.3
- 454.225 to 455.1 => 0.040 nm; 12.2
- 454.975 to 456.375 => 0.067 nm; 12.2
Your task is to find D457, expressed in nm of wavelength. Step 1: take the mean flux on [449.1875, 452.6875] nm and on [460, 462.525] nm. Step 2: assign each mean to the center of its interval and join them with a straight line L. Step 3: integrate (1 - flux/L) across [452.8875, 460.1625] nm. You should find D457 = 0.23 nm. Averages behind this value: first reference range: 12.7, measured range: 12.2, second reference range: 12.5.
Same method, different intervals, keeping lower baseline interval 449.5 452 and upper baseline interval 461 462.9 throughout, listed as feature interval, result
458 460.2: 0.08 nm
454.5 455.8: 0.07 nm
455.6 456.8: 0.00 nm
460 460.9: -0.03 nm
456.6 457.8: 0.04 nm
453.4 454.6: 0.01 nm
